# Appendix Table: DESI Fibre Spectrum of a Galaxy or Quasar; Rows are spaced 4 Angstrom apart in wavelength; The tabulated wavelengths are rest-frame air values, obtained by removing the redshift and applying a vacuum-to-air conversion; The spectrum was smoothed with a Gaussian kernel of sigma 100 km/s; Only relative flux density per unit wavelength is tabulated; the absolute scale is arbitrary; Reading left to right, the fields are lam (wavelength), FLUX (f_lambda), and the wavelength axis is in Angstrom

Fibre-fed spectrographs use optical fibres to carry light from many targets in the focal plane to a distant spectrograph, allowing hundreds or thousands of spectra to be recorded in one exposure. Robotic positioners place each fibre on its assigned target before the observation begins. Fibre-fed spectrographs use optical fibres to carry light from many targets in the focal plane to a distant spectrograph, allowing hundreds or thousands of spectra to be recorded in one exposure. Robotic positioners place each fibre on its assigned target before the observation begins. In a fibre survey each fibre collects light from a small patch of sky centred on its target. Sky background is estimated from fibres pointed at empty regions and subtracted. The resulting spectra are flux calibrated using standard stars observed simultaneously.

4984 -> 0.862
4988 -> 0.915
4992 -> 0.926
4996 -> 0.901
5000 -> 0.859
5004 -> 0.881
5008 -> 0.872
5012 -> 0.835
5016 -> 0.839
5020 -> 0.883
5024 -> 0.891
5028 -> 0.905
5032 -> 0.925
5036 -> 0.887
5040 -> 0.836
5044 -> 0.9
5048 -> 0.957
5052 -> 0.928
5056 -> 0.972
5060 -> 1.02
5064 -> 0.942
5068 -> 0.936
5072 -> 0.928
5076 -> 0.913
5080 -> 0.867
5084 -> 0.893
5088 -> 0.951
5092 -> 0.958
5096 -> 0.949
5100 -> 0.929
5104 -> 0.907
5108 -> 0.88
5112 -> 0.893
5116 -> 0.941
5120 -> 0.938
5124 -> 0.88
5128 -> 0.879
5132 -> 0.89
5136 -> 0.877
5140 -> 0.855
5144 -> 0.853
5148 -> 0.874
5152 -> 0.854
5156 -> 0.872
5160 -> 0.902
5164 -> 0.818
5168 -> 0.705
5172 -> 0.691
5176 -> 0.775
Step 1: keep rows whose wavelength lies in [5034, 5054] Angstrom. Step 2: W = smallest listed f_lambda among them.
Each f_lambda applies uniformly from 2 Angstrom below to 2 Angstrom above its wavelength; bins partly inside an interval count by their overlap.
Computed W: 0.836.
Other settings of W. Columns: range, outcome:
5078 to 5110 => 0.867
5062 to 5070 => 0.936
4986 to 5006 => 0.859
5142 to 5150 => 0.853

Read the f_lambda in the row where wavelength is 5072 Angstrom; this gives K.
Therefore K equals 0.928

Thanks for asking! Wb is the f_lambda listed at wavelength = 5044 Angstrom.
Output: 0.9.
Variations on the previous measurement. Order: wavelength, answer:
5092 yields 0.958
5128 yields 0.879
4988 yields 0.915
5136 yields 0.877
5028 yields 0.905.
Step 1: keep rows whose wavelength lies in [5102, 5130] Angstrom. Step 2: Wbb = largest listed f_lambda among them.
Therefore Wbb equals 0.941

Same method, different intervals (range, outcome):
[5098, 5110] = 0.929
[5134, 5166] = 0.902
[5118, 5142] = 0.938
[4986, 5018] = 0.926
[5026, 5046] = 0.925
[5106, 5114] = 0.893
